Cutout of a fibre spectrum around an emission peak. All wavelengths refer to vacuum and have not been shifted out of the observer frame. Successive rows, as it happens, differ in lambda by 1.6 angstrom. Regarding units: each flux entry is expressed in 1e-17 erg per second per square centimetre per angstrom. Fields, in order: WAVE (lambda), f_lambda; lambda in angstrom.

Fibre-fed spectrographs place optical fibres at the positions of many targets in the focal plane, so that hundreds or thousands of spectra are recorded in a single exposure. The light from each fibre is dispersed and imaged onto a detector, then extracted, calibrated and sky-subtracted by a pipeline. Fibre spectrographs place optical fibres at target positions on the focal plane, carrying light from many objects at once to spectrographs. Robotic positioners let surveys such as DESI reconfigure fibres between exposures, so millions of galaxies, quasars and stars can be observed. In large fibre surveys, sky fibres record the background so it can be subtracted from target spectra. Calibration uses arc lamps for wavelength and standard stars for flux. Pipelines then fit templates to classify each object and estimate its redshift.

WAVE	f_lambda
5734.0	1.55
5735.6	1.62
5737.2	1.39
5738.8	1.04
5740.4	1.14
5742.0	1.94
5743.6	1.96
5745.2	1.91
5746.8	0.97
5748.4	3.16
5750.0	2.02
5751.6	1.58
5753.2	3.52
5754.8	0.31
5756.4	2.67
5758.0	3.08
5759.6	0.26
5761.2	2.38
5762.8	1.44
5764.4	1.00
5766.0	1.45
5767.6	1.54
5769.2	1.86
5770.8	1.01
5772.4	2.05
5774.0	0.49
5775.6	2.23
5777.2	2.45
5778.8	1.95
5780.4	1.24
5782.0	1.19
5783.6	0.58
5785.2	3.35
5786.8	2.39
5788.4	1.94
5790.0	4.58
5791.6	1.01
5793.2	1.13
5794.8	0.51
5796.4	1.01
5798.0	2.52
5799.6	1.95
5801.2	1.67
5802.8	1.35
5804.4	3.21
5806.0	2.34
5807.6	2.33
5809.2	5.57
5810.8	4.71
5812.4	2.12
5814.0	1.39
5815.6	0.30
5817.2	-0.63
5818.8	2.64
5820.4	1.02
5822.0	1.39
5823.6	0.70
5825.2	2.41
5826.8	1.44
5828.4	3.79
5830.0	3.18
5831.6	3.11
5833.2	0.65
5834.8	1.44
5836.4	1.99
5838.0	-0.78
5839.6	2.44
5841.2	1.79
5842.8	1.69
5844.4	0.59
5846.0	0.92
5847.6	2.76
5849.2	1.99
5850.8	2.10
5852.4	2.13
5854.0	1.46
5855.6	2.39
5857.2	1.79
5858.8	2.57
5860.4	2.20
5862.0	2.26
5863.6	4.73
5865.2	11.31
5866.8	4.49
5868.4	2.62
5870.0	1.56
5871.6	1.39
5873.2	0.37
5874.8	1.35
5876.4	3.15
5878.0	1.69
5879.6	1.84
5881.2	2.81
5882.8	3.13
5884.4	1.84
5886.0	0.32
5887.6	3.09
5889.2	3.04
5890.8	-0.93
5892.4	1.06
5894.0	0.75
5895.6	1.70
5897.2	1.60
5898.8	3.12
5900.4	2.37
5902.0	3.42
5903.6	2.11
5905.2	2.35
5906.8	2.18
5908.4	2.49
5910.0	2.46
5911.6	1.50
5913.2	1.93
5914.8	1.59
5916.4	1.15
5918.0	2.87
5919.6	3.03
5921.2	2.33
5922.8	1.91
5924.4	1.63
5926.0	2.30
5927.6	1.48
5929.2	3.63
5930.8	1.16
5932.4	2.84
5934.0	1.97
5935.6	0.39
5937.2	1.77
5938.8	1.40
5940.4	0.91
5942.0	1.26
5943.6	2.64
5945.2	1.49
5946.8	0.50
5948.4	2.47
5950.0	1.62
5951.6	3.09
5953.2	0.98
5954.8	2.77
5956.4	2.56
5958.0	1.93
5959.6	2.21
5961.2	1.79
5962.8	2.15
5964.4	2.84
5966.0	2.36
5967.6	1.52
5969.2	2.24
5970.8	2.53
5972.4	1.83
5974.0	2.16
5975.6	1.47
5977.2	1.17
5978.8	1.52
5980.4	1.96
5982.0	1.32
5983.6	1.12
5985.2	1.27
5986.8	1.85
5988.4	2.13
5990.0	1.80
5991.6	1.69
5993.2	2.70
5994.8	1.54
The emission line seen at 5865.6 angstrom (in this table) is [O III] 5007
